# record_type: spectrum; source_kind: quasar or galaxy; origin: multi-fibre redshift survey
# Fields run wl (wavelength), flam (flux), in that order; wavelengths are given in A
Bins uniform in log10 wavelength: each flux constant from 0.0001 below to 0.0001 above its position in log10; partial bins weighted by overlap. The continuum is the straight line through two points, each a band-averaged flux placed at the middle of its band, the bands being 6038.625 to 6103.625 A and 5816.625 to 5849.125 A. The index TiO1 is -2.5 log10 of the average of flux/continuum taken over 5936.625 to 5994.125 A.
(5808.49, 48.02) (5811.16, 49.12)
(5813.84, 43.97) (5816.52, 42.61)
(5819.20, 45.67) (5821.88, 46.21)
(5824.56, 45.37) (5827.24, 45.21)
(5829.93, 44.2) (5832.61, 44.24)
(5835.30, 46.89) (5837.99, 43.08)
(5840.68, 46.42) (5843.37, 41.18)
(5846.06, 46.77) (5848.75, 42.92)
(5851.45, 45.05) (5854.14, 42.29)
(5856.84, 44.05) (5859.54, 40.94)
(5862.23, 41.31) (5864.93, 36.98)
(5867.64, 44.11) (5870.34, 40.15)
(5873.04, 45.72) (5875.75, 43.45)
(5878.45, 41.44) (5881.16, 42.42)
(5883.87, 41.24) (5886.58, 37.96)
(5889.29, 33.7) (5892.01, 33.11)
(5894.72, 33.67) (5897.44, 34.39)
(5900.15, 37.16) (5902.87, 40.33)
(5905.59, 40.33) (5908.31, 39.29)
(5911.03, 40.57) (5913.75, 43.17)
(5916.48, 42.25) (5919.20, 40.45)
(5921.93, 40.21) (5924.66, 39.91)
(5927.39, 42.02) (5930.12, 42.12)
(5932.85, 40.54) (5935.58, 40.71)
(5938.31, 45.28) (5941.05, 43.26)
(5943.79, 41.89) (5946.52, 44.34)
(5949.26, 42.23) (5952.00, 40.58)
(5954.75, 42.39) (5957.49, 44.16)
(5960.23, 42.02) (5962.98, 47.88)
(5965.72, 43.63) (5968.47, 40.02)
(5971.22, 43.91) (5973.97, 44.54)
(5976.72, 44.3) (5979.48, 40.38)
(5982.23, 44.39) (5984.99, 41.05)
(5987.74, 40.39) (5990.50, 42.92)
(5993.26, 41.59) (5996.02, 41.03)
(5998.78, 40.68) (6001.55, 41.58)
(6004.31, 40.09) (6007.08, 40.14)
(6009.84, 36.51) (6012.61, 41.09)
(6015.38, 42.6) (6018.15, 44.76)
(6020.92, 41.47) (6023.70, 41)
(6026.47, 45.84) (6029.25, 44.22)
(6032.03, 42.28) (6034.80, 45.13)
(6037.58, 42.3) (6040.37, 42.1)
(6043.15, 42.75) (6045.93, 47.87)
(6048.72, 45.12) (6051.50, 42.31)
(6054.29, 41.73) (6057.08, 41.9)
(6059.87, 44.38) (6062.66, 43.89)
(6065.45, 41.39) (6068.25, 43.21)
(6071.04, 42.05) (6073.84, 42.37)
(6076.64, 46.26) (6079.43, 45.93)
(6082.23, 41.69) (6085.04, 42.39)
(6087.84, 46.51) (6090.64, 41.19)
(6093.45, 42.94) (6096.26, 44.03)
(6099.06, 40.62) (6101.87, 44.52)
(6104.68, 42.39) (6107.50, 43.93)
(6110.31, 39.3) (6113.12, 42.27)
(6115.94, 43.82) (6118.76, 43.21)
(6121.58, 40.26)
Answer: 0.03 mag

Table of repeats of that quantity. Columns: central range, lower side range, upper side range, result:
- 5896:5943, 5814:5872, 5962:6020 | 0.054 mag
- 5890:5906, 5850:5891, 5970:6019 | 0.147 mag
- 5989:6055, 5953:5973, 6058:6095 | 0.025 mag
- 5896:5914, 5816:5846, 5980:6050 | 0.124 mag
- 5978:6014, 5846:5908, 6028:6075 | 0.036 mag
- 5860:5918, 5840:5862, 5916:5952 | 0.081 mag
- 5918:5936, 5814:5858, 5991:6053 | 0.067 mag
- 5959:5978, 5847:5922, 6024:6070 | -0.046 mag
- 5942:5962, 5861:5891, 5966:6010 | -0.033 mag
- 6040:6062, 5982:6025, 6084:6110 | -0.037 mag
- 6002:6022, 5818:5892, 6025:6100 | 0.059 mag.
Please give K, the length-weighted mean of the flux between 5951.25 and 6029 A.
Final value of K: 42.2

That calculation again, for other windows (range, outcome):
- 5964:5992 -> 42.6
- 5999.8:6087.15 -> 42.8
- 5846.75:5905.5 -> 40.2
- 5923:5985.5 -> 42.7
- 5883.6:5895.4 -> 35.6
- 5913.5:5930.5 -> 41.3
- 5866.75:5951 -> 40.5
